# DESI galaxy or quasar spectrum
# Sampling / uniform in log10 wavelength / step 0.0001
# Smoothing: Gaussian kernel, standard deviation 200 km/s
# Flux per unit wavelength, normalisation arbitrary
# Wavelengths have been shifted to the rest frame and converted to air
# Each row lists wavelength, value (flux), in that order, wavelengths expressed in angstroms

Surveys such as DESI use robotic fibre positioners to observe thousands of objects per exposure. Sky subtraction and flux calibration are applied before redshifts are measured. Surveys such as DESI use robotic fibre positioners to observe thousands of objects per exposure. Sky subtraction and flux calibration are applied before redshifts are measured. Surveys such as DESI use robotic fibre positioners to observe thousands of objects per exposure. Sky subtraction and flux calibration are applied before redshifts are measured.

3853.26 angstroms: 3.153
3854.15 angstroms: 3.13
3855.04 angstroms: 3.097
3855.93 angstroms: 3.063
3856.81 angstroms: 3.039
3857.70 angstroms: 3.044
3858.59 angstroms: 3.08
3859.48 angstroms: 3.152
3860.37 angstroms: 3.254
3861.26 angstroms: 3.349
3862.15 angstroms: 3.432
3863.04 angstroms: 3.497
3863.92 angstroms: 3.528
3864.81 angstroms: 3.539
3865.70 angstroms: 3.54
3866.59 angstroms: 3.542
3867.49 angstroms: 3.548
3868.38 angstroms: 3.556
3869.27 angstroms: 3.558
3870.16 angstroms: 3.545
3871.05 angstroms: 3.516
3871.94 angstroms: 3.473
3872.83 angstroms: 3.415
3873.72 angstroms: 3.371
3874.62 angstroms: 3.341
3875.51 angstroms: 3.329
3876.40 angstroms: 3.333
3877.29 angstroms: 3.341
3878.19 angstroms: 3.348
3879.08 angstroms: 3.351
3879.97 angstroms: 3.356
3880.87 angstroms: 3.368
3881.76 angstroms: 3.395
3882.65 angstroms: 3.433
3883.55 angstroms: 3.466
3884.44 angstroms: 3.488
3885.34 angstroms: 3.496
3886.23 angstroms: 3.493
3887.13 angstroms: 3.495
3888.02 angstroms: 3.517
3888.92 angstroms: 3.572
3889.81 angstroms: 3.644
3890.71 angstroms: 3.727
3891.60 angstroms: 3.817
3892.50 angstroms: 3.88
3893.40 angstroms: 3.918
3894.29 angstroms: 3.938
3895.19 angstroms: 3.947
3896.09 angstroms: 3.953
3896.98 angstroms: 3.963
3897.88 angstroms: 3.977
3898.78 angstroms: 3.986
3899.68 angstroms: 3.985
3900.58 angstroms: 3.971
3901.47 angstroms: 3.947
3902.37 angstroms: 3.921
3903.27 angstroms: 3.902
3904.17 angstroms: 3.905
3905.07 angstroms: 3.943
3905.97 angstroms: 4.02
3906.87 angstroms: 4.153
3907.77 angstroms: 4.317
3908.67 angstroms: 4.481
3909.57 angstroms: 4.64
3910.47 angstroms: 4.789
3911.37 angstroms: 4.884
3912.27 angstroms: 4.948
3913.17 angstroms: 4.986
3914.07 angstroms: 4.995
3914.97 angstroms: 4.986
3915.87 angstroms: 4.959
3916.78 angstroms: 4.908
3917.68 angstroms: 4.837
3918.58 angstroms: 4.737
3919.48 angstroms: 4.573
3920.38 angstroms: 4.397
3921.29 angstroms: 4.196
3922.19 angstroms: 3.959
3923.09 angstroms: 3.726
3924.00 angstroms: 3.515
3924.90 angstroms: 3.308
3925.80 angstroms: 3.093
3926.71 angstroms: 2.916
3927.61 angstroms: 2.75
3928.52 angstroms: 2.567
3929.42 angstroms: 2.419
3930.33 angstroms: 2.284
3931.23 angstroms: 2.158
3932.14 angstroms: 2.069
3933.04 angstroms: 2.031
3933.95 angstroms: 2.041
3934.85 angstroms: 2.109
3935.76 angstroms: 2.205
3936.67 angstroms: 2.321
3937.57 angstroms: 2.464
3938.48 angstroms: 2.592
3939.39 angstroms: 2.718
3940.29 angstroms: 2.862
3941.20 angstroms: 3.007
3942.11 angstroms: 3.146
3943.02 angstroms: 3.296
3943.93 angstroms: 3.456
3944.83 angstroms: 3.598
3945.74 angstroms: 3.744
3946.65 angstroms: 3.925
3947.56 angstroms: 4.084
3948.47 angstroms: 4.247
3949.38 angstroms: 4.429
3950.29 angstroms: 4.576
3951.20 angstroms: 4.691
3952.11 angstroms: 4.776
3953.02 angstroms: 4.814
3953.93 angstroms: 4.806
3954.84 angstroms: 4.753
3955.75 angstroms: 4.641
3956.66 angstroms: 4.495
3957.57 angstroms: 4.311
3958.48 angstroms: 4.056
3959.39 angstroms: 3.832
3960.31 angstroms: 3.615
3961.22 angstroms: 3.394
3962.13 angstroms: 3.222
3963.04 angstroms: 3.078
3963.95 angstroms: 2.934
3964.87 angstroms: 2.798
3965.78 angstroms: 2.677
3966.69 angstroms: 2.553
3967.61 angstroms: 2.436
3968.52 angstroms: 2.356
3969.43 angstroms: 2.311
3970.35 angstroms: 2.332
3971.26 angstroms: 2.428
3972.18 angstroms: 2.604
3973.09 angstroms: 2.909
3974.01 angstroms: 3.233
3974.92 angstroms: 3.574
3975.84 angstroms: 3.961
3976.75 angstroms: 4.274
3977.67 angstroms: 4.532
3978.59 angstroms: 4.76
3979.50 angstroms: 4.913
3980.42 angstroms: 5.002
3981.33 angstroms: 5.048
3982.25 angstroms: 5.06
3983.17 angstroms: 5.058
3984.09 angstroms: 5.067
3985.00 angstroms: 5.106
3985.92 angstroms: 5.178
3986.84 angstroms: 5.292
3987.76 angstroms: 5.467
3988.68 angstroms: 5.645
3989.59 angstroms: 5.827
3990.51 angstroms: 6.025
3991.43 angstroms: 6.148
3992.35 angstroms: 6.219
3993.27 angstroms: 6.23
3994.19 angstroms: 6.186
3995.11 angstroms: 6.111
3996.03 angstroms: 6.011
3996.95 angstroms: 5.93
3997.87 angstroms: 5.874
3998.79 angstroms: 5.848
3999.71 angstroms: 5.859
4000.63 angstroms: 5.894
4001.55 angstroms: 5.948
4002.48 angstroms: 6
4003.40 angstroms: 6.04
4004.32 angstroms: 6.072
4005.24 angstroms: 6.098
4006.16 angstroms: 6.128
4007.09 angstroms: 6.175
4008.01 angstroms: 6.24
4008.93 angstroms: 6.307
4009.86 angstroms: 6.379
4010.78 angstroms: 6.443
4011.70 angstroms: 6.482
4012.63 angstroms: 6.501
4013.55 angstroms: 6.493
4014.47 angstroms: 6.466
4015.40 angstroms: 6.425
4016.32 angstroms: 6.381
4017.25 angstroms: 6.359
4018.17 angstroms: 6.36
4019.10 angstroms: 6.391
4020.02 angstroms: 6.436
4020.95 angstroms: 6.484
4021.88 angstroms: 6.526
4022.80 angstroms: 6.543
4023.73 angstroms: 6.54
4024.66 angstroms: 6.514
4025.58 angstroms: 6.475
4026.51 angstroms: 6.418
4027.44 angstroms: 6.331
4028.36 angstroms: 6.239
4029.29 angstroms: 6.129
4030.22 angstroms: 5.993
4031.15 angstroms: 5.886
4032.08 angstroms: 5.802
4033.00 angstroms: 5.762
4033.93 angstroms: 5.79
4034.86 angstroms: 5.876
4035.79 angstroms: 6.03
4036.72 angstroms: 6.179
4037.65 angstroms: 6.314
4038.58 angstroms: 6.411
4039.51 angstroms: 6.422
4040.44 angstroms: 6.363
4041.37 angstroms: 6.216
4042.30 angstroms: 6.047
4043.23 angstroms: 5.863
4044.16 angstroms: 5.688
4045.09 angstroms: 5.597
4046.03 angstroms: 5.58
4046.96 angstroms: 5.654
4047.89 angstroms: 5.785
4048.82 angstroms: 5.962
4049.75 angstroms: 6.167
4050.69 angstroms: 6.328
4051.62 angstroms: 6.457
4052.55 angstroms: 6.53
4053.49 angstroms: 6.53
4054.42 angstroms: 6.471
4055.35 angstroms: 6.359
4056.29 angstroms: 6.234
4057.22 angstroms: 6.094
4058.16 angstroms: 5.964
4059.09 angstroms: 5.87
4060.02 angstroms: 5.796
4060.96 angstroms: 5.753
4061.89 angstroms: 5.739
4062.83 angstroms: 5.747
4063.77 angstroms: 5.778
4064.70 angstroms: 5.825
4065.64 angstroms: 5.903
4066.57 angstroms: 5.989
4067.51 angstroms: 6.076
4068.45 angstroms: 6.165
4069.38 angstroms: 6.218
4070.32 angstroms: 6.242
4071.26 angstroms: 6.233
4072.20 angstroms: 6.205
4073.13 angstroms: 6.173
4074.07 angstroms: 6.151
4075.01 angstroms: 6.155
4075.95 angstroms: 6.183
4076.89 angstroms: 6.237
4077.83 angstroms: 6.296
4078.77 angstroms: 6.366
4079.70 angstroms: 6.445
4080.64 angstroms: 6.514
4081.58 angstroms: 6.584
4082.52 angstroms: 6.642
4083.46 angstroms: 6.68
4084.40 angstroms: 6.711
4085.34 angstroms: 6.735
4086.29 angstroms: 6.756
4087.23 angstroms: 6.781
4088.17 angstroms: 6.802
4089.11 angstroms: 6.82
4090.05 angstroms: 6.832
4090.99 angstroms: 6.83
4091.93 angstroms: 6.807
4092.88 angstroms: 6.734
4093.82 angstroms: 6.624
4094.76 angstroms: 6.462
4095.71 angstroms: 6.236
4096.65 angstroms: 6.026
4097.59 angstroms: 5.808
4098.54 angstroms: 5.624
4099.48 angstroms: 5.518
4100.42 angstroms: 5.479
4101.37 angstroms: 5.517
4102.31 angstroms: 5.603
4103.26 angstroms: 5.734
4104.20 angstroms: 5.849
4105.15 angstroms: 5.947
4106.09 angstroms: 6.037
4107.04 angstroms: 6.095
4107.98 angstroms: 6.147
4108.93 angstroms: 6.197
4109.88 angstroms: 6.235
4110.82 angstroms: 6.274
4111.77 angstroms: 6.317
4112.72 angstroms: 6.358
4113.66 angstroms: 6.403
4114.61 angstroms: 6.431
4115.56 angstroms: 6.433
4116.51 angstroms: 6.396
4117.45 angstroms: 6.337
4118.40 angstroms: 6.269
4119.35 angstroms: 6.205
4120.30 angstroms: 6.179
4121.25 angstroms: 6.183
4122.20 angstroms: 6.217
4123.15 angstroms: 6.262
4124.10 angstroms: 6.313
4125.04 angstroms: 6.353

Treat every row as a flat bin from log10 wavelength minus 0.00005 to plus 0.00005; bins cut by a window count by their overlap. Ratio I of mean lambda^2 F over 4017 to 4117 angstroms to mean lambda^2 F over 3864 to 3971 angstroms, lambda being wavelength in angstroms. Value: 1.85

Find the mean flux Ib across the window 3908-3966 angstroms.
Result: 3.69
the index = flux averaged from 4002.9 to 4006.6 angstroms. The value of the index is 6.1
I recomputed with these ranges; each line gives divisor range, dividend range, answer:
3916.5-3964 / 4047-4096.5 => 1.91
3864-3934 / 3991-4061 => 1.77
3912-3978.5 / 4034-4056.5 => 1.83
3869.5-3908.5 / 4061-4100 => 1.88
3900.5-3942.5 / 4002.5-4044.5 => 1.83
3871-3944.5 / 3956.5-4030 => 1.51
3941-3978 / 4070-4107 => 1.86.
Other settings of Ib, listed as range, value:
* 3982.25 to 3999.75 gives 5.72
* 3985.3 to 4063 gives 6.11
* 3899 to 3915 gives 4.36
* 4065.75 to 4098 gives 6.42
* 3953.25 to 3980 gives 3.52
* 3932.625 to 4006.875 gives 4.28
